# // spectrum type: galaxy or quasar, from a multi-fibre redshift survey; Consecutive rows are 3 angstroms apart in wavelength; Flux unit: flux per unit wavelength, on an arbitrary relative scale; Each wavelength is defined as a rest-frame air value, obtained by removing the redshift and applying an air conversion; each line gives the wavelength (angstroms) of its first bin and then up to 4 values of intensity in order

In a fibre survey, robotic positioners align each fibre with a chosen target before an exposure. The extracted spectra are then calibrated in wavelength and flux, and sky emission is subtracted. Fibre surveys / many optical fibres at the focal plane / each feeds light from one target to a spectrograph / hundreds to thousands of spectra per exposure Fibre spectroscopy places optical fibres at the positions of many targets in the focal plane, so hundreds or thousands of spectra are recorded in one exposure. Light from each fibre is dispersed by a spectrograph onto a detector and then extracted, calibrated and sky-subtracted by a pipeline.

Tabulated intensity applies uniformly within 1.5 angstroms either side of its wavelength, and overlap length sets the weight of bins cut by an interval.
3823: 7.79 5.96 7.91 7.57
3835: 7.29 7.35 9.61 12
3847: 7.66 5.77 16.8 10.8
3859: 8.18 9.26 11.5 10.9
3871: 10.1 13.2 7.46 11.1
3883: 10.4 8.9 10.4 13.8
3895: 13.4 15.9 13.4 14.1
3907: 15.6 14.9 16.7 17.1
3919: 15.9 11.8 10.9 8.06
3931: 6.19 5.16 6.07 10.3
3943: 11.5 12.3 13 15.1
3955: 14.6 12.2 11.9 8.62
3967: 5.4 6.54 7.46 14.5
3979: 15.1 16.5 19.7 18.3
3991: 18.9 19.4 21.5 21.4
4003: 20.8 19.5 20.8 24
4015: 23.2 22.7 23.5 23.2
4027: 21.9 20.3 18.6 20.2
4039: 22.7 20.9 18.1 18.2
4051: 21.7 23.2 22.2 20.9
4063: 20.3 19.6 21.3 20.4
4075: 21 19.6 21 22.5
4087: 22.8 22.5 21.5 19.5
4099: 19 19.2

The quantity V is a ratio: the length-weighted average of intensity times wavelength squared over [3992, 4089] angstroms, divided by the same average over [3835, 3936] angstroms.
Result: 2.03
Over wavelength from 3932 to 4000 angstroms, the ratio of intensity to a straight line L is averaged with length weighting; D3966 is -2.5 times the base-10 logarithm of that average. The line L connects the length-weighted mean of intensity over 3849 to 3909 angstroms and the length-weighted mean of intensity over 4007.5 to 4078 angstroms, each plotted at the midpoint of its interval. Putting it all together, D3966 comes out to 0.28 mag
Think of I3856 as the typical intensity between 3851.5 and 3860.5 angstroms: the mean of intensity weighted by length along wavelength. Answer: 11.9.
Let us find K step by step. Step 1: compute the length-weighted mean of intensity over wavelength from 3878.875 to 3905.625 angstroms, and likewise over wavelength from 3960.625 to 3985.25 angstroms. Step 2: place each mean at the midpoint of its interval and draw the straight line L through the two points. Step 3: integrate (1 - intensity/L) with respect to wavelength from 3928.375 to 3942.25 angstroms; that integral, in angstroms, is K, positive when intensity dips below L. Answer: 5.35 angstroms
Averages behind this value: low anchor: 12.4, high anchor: 11.3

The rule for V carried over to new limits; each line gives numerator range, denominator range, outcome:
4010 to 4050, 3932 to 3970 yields 2.15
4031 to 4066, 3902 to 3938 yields 1.84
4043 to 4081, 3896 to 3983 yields 1.83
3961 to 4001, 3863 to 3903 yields 1.33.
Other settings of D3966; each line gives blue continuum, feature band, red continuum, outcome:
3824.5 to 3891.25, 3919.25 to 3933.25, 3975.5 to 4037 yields 0.440 mag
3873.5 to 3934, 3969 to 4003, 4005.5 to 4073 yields 0.076 mag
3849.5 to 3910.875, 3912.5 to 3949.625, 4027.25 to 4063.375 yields 0.296 mag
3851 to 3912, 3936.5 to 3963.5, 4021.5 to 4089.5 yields 0.284 mag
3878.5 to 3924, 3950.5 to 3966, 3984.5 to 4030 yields 0.394 mag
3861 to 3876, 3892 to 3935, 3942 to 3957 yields -0.064 mag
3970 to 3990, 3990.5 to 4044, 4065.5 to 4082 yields -0.248 mag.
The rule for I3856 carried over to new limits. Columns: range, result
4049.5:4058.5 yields 22.4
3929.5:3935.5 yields 5.67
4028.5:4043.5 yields 20.5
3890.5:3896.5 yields 13.6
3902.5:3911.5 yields 14.9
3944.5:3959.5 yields 13.4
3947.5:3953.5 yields 14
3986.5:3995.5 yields 18.9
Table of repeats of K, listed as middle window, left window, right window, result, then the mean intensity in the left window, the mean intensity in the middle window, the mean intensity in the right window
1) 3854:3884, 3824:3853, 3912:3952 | -3.6 angstroms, 8.36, 10.4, 11.2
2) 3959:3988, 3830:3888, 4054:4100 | 6.8 angstroms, 9.77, 12.1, 21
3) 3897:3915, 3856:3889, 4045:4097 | -4.7 angstroms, 10.1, 15.1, 21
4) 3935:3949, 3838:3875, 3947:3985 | 1.8 angstroms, 10.3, 10.2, 12.1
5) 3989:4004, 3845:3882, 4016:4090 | -2.0 angstroms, 10.3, 20.3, 21.2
